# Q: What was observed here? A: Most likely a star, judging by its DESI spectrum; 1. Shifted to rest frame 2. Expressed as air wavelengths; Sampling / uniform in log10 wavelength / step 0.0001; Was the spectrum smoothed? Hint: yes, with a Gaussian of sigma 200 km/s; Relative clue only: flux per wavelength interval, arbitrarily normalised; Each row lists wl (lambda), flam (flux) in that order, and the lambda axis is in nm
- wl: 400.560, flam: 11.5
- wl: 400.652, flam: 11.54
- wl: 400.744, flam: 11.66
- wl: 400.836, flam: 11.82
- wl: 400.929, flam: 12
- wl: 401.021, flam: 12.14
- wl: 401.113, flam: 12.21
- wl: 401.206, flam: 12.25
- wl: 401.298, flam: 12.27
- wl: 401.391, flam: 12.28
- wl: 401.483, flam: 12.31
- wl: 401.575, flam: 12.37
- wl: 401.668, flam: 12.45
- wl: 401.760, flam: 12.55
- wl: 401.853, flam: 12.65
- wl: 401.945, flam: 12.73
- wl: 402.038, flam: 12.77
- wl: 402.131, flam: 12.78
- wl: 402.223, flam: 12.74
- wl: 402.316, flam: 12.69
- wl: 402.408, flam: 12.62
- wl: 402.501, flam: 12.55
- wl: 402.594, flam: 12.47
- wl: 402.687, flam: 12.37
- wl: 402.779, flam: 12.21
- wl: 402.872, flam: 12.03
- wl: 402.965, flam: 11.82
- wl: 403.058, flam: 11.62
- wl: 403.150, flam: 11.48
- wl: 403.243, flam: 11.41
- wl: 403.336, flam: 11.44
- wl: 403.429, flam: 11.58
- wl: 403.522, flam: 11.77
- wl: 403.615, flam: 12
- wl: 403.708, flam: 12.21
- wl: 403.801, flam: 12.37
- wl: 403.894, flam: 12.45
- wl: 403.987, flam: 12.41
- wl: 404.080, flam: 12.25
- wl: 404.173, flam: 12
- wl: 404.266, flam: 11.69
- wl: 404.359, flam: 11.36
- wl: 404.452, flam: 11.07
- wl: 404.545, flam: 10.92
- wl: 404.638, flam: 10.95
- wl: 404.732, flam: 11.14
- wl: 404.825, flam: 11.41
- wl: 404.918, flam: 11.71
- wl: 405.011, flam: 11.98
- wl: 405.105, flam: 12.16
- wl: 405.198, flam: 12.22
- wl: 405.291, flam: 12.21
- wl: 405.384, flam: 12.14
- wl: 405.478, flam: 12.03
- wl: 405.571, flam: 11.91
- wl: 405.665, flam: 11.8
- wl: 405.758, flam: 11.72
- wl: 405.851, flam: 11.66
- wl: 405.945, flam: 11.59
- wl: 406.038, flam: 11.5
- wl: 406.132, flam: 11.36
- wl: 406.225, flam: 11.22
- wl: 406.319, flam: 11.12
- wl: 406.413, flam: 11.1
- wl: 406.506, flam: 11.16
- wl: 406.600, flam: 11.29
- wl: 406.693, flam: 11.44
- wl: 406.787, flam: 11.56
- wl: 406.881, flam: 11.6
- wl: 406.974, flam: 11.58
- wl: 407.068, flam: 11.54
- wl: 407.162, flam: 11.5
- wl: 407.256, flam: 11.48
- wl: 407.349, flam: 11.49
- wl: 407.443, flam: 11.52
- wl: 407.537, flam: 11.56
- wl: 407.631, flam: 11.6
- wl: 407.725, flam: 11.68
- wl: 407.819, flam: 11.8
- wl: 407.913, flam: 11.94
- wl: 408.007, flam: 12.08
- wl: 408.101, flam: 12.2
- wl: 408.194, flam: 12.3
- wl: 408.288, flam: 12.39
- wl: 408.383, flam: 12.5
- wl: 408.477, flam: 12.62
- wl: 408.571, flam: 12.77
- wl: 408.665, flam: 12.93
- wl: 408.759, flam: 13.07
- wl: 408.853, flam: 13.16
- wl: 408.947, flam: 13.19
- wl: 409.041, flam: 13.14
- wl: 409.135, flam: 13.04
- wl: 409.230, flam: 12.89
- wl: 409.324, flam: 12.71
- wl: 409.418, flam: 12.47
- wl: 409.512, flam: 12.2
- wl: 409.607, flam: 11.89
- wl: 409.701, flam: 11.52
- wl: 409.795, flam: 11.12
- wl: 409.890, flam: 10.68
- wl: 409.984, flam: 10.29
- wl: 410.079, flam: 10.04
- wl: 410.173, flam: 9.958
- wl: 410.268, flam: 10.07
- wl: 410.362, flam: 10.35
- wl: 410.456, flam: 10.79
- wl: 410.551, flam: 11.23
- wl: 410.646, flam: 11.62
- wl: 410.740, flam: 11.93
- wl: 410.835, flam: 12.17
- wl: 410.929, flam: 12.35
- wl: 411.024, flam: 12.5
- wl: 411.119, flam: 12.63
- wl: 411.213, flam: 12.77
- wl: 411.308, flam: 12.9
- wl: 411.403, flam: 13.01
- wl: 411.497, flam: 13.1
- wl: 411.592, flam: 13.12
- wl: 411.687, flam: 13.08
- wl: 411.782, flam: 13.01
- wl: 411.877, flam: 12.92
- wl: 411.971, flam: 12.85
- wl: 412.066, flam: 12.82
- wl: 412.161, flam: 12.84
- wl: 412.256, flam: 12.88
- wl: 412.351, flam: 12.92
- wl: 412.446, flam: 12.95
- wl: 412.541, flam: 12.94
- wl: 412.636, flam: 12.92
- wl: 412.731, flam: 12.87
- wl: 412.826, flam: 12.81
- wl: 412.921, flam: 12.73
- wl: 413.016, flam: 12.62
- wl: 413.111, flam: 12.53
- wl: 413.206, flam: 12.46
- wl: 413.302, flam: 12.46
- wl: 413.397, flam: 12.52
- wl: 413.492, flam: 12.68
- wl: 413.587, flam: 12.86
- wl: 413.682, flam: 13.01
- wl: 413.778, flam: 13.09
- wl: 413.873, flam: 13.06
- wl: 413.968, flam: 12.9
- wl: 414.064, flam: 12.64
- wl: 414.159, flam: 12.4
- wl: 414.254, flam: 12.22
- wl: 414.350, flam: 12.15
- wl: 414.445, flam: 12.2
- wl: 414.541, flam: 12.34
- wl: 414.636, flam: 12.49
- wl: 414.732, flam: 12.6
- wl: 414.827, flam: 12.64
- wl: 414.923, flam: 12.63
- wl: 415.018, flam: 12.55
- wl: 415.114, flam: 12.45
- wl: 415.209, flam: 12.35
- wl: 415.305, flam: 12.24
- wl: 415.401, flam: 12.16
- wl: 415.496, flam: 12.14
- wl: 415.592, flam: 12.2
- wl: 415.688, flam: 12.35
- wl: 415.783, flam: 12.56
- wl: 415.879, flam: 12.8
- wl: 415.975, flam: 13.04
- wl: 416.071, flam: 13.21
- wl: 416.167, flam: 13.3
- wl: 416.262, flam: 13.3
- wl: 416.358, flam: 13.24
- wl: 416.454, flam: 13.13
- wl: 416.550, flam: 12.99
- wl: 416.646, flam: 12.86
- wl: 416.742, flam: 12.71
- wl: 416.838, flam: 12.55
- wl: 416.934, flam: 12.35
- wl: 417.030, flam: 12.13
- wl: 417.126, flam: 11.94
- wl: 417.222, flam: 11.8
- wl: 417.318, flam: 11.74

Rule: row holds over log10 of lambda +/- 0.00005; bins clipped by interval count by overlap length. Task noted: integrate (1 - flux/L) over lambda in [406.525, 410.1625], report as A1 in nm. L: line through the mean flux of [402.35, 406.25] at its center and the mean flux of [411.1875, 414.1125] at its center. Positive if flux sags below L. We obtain 0.11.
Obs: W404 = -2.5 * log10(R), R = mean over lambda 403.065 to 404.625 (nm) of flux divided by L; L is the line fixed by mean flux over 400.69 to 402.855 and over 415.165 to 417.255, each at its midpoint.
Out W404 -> 0.06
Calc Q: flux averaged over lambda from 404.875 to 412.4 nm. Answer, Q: 12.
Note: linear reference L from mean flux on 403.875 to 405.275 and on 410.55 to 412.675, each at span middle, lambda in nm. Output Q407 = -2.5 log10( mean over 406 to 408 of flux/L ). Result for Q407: 0.05 mag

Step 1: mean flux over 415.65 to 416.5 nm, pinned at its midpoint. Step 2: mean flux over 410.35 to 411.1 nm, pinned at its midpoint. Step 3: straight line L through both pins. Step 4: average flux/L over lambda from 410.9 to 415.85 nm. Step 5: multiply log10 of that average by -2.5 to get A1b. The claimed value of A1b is -0.028 mag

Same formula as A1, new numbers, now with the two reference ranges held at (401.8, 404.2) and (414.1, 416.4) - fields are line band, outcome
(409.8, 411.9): 0.105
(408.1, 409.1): -0.033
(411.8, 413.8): -0.048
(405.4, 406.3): 0.047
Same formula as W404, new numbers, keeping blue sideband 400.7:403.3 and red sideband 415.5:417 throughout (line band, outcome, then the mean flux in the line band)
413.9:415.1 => 0.02 mag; 12.5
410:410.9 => 0.15 mag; 10.9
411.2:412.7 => -0.03 mag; 12.9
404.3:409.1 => 0.05 mag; 11.8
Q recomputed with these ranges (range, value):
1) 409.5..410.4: 10.8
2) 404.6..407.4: 11.6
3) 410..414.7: 12.4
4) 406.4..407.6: 11.5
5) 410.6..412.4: 12.7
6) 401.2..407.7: 11.9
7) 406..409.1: 11.9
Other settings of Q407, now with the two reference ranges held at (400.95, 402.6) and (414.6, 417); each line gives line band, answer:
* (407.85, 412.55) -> 0.030 mag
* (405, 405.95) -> 0.051 mag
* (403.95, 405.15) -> 0.082 mag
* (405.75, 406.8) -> 0.106 mag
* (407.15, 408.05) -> 0.080 mag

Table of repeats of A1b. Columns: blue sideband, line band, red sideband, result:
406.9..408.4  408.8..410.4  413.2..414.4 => 0.03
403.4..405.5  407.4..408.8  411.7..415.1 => 0.00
